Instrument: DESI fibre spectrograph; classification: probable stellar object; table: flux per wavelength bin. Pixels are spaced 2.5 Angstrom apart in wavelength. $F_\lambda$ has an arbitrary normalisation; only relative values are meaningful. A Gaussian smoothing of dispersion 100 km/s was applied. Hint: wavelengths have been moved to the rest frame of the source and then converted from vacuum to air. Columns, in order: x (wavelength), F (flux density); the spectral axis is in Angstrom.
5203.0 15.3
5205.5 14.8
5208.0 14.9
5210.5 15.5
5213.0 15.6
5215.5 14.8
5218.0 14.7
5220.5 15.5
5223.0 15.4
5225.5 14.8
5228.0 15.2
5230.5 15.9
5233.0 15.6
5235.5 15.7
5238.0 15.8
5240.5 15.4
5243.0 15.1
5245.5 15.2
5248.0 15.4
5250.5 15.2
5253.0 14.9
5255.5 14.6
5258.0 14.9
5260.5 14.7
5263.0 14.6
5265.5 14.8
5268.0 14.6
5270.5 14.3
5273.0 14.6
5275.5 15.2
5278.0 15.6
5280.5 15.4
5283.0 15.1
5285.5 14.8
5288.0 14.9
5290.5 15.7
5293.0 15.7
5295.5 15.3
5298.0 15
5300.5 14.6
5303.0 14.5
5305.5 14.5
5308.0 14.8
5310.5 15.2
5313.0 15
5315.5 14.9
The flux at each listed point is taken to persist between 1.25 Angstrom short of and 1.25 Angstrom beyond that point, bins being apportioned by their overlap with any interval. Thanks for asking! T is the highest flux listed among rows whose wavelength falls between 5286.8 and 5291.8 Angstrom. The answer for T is 15.7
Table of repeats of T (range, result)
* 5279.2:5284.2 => 15.4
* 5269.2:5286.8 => 15.6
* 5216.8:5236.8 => 15.9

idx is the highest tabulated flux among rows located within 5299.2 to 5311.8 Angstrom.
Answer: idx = 15.2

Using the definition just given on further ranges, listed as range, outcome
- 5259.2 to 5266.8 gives 14.8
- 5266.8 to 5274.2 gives 14.6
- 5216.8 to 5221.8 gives 15.5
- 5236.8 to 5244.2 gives 15.8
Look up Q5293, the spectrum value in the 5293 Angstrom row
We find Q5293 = 15.7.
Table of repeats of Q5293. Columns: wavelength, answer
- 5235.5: 15.7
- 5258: 14.9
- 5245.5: 15.2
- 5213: 15.6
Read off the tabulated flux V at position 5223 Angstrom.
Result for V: 15.4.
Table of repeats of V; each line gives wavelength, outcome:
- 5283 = 15.1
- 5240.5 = 15.4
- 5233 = 15.6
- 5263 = 14.6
